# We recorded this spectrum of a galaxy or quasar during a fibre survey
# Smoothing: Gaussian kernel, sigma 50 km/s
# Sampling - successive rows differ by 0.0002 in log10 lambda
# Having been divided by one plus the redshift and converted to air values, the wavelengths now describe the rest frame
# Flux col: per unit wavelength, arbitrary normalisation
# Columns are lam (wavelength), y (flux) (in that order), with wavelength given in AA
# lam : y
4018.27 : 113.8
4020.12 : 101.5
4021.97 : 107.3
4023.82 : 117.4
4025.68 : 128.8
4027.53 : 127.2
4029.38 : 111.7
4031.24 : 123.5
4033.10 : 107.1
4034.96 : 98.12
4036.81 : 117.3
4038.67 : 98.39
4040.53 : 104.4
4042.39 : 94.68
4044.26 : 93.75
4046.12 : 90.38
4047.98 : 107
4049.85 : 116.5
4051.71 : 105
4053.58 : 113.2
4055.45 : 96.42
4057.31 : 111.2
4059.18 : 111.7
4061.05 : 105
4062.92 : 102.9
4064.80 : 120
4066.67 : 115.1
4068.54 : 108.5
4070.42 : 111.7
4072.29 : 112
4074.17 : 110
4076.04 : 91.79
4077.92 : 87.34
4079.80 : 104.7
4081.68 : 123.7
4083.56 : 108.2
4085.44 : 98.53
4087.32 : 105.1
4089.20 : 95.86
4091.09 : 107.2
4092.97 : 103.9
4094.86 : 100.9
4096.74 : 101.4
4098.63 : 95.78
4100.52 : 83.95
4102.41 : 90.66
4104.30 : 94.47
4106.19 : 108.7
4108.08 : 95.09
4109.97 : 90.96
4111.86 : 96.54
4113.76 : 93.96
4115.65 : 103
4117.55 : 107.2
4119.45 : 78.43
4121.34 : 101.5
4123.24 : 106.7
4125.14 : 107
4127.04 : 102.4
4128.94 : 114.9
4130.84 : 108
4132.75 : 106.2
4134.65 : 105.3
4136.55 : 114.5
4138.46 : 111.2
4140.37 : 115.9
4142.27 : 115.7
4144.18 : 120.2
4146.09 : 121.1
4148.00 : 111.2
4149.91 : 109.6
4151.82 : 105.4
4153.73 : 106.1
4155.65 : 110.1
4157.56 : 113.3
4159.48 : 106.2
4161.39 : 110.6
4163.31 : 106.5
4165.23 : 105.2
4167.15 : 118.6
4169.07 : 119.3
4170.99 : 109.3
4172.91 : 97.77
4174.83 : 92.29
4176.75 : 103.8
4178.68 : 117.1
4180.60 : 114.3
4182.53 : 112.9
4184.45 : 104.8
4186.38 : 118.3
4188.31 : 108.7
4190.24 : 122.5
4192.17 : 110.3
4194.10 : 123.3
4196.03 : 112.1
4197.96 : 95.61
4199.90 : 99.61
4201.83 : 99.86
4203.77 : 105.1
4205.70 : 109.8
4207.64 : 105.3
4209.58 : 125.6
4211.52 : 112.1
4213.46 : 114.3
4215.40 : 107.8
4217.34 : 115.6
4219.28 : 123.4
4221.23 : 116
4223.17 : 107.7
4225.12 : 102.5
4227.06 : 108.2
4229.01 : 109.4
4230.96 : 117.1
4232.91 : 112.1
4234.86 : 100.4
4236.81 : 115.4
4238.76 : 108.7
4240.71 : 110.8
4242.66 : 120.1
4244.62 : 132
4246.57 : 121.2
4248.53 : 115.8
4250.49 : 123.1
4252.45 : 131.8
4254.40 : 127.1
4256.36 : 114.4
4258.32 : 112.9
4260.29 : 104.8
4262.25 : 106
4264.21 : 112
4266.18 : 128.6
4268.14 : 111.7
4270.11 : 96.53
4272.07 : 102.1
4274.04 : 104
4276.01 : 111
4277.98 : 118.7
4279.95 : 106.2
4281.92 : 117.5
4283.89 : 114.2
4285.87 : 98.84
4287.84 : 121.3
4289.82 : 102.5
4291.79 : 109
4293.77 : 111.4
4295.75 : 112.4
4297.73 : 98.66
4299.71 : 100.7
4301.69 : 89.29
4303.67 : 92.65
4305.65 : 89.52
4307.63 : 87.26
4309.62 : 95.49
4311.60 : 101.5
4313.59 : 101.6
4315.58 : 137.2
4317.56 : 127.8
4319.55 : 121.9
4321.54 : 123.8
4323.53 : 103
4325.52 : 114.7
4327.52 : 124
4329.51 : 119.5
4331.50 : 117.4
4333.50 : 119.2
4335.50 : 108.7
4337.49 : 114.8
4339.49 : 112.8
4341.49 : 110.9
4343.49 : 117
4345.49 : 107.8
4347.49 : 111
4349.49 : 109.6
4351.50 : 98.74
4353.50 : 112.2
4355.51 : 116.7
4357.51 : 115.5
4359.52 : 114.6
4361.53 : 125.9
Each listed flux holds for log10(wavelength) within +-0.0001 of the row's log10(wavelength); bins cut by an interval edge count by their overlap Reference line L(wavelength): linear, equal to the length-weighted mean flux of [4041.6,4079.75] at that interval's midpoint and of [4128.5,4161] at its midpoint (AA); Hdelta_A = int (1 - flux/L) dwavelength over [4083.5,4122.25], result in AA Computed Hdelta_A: 3.71 AA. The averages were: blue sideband 105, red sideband 111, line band 97.9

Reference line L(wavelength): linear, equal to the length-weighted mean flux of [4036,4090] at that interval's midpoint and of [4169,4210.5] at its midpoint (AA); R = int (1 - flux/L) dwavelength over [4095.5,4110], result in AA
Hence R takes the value 1.5 AA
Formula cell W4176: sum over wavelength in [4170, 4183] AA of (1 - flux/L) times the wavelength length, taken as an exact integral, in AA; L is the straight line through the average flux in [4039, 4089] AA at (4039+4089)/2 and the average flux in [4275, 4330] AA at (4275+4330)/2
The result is 0.1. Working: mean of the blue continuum 105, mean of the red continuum 109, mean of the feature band 107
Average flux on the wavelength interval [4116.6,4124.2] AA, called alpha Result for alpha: 98.5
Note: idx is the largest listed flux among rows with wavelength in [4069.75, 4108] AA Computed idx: 123.7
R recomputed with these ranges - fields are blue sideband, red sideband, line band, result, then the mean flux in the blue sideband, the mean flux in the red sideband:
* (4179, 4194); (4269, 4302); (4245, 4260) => -1.54 AA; 114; 107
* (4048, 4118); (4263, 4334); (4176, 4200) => -1.15 AA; 103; 109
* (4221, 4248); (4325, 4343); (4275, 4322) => 2.88 AA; 113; 116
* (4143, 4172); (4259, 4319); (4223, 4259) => -2.25 AA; 111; 107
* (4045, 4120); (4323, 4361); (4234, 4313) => 0.77 AA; 103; 113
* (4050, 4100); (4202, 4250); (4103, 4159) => 1.28 AA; 106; 113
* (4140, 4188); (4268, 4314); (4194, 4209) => 0.37 AA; 111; 104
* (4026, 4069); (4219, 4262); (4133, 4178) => 0.79 AA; 108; 115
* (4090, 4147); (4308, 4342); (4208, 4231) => -0.87 AA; 103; 114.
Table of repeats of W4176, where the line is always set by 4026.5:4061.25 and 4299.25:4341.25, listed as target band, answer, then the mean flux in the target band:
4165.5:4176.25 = 0.1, 107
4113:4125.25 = 1.0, 99.3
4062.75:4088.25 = 0.0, 107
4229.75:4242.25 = -0.2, 111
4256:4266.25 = -0.2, 112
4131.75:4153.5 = -0.8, 112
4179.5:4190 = -0.4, 113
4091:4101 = 0.8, 98.8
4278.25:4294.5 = -0.1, 110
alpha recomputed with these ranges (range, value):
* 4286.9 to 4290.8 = 112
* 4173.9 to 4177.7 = 98.2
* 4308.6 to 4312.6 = 98.3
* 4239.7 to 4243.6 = 116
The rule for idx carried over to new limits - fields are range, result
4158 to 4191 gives 122.5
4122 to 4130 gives 114.9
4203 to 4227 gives 125.6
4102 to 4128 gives 108.7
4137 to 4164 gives 121.1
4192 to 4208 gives 123.3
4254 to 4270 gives 128.6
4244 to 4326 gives 137.2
